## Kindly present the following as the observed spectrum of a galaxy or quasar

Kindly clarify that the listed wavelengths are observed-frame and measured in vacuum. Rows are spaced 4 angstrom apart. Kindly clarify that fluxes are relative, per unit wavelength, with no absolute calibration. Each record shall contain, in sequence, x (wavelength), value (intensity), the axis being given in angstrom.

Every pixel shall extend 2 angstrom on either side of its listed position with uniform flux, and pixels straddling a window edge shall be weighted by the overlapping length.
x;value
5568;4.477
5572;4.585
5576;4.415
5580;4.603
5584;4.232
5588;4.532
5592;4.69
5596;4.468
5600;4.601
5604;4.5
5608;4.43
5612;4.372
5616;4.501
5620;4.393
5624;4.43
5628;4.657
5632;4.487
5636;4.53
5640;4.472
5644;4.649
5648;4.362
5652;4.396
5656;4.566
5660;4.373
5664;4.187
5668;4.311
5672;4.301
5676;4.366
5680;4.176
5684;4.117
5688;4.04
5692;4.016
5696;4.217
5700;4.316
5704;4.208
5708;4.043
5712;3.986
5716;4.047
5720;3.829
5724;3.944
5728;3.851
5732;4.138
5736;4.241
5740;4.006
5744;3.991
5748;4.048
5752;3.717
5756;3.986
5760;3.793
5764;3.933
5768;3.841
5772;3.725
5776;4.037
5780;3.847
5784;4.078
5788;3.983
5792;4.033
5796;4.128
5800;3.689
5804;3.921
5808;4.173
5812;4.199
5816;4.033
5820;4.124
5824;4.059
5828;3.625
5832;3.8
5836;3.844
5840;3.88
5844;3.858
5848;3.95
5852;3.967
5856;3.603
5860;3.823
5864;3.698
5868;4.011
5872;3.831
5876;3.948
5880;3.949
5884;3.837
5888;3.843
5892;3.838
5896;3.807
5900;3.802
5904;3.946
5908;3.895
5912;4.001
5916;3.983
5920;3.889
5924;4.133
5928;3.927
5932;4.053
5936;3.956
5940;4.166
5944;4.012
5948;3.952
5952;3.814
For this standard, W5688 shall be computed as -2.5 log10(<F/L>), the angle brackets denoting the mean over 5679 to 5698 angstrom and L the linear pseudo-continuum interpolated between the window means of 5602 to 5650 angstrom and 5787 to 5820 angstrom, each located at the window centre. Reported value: 0.05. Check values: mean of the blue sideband 4.48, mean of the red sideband 4.03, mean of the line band 4.11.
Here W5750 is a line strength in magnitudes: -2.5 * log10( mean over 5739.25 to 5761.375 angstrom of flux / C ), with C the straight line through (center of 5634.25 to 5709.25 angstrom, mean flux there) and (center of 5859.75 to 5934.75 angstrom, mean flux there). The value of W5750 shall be 0.06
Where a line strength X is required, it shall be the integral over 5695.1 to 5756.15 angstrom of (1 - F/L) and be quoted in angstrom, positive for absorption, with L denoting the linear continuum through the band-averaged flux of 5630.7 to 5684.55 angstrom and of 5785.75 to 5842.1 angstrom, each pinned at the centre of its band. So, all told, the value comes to 2.4 angstrom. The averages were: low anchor 4.38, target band 4.03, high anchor 3.96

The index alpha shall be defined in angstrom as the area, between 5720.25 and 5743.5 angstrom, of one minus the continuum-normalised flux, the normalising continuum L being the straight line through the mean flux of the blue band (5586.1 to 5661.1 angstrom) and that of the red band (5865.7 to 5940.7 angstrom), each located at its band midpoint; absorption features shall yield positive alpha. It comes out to 1.4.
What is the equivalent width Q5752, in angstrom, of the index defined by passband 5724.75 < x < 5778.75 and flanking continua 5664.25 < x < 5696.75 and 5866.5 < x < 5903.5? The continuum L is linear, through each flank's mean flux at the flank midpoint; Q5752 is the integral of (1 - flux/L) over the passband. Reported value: 1.8 angstrom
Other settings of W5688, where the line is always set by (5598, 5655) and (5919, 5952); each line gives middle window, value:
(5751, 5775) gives 0.114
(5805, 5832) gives 0.046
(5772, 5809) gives 0.069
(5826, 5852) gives 0.086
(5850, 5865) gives 0.095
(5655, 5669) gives 0.020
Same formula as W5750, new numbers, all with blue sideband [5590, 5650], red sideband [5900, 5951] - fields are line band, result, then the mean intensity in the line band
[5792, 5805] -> 0.07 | 3.93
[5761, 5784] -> 0.09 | 3.89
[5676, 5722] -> 0.07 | 4.1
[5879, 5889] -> 0.05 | 3.87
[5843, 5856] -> 0.06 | 3.88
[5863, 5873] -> 0.06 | 3.86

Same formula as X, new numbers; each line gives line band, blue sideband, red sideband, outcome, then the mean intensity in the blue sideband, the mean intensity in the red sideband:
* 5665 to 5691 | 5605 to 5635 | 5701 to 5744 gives 0.1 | 4.47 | 4.03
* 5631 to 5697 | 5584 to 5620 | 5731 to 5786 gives -0.7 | 4.49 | 3.95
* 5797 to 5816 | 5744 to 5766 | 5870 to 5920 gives -0.5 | 3.9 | 3.89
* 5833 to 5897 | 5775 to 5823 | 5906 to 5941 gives 2.4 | 4.02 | 4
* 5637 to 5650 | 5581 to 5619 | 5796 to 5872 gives -0.4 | 4.48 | 3.91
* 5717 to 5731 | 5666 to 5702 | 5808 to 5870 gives 0.8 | 4.21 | 3.91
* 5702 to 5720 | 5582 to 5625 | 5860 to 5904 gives 0.8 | 4.47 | 3.86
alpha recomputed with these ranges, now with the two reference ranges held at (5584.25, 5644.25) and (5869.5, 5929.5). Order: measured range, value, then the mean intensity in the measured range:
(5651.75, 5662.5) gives -0.1 angstrom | 4.44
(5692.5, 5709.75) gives 0.6 angstrom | 4.18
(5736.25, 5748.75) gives 0.6 angstrom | 4.04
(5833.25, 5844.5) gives 0.5 angstrom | 3.86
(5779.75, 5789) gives 0.4 angstrom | 3.99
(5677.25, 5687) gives 0.5 angstrom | 4.15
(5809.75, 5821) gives -0.1 angstrom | 4.12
